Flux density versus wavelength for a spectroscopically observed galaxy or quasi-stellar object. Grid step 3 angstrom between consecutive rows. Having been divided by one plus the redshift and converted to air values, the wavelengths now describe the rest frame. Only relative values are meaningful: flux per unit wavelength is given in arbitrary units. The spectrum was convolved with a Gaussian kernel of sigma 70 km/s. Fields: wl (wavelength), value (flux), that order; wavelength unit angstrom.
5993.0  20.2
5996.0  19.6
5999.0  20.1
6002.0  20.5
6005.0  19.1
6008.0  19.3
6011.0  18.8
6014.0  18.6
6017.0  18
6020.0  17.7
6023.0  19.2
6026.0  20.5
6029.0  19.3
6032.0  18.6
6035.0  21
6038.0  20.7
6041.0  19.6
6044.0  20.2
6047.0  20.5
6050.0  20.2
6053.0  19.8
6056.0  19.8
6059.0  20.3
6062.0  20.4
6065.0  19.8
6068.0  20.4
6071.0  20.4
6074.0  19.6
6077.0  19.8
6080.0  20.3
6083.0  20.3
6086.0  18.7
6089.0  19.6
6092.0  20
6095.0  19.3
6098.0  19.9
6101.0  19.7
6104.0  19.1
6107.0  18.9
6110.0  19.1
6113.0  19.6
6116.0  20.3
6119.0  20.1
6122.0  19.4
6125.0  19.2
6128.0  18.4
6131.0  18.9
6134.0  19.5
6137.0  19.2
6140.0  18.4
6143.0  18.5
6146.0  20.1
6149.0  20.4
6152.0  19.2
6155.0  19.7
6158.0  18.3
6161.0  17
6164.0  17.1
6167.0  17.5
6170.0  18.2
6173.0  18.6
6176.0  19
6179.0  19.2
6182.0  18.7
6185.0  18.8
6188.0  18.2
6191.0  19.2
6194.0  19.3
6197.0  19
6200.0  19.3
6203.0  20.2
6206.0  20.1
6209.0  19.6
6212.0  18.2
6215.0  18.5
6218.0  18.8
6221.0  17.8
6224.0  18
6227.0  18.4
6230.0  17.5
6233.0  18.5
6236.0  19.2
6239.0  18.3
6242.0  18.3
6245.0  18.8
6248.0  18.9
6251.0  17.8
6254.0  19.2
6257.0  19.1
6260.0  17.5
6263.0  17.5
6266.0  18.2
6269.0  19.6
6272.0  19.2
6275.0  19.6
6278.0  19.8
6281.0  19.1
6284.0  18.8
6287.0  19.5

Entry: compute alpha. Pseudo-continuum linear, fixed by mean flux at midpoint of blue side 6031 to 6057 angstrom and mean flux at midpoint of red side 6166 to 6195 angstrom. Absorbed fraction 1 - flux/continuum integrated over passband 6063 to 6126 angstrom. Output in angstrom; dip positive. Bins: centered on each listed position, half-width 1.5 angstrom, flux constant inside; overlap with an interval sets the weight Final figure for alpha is -0.5 angstrom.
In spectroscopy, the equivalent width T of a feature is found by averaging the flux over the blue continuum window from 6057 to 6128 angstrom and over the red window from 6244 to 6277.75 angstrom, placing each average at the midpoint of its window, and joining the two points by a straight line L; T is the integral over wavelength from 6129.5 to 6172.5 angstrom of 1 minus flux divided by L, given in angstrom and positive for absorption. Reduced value 1.5 angstrom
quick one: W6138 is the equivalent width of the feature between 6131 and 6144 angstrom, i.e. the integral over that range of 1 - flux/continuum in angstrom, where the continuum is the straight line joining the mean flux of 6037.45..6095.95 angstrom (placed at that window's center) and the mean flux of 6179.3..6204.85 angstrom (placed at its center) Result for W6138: 0.4 angstrom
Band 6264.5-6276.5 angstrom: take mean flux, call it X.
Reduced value 19.2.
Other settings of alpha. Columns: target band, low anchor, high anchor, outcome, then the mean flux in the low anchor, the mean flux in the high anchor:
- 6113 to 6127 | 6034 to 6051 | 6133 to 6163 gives -0.24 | 20.4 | 19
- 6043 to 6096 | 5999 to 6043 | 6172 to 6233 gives -2.03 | 19.4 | 18.8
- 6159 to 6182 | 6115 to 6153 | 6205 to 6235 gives 1.04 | 19.3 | 18.5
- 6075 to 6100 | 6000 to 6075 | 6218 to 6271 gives -0.45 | 19.7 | 18.4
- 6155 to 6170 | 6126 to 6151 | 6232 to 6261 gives 1.00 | 19.2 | 18.6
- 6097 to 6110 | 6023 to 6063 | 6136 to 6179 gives -0.02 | 20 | 18.7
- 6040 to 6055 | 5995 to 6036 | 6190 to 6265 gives -0.68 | 19.3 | 18.7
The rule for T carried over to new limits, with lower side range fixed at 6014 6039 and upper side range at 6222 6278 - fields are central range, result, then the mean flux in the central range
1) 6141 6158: -0.5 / 19.4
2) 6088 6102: -0.5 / 19.7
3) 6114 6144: -0.4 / 19.2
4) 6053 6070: -0.8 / 20.1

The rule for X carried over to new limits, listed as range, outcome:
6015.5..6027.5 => 18.8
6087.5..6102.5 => 19.7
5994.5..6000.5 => 19.9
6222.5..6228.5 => 18.2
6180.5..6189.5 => 18.6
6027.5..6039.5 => 19.9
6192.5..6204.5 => 19.4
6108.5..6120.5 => 19.8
